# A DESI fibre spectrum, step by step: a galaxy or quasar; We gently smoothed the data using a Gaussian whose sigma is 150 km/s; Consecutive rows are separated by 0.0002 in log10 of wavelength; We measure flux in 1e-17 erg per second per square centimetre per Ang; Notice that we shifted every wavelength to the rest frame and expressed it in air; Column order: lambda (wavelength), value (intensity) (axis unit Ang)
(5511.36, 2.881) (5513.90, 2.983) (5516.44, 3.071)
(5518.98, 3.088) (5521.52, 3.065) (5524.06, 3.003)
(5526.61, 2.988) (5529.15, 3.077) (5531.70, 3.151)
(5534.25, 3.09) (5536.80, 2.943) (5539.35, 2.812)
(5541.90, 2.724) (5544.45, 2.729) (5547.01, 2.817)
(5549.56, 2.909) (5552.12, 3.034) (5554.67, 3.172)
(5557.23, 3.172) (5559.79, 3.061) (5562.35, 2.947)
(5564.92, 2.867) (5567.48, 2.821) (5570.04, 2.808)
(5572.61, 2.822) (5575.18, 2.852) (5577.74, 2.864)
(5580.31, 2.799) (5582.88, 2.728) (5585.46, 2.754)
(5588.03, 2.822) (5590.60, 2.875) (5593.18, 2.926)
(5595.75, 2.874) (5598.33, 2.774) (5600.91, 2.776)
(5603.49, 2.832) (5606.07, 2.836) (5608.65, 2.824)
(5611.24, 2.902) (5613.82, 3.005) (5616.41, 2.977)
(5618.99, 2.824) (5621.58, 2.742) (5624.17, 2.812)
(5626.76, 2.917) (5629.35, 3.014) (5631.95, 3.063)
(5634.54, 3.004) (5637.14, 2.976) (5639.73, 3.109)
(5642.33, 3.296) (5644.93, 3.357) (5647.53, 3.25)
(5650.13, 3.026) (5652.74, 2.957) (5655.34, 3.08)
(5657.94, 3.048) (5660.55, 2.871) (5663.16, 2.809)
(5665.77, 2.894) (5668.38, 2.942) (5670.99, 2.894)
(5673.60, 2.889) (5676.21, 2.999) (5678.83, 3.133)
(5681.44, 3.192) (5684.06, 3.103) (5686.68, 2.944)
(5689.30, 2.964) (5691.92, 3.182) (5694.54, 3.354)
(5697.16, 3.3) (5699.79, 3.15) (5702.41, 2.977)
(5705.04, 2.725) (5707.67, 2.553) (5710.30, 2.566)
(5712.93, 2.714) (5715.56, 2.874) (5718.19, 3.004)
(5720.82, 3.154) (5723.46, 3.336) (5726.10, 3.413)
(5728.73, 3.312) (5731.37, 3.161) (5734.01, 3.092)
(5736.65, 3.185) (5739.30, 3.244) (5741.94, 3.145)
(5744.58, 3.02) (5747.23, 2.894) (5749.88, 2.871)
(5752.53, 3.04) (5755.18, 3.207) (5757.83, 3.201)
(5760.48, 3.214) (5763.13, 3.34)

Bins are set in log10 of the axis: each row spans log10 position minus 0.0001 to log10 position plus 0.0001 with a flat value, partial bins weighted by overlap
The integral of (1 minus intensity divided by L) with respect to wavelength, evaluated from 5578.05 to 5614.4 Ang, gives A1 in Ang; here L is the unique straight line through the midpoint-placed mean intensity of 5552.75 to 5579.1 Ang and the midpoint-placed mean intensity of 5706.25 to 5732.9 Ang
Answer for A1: 1.5 Ang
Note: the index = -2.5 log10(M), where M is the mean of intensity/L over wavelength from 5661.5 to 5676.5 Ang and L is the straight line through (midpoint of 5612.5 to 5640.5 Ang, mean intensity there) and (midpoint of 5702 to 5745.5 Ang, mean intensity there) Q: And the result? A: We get 0.03 mag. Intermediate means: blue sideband 2.95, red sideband 3.03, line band 2.9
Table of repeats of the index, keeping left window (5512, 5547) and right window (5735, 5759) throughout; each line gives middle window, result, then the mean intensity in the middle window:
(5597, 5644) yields 0.03 mag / 2.93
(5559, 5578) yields 0.04 mag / 2.88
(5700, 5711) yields 0.12 mag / 2.76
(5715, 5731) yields -0.04 mag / 3.2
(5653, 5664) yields 0.03 mag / 2.96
